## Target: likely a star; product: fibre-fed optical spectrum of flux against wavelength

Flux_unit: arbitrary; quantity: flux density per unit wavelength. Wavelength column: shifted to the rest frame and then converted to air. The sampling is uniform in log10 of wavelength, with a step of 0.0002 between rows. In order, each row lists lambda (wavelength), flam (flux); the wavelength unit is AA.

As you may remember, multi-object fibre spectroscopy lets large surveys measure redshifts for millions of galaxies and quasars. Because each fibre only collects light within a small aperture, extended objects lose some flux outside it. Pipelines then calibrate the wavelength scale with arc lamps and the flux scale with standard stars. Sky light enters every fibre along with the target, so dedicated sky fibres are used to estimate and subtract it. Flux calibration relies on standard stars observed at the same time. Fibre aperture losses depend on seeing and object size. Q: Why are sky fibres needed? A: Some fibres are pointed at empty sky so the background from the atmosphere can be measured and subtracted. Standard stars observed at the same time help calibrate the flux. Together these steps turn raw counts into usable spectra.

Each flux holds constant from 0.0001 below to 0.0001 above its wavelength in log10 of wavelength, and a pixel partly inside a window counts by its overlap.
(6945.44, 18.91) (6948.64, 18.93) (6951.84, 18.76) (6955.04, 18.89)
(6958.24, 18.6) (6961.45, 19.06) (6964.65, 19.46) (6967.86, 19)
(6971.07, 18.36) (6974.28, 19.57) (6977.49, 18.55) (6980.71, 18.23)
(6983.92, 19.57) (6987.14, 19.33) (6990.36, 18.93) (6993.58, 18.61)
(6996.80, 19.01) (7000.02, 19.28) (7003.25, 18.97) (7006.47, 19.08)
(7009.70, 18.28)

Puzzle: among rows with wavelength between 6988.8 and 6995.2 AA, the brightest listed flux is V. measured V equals 18.93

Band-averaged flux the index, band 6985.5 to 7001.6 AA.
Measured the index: 19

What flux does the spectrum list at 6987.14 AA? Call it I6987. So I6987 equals 19.33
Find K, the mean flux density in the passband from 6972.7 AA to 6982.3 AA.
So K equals 18.8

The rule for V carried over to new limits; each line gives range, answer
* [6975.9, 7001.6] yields 19.57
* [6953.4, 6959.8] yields 18.89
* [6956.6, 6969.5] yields 19.46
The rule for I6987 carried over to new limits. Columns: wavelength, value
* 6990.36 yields 18.93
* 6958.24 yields 18.6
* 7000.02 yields 19.28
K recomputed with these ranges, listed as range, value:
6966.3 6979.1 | 18.9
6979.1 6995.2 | 18.9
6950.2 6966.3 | 19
